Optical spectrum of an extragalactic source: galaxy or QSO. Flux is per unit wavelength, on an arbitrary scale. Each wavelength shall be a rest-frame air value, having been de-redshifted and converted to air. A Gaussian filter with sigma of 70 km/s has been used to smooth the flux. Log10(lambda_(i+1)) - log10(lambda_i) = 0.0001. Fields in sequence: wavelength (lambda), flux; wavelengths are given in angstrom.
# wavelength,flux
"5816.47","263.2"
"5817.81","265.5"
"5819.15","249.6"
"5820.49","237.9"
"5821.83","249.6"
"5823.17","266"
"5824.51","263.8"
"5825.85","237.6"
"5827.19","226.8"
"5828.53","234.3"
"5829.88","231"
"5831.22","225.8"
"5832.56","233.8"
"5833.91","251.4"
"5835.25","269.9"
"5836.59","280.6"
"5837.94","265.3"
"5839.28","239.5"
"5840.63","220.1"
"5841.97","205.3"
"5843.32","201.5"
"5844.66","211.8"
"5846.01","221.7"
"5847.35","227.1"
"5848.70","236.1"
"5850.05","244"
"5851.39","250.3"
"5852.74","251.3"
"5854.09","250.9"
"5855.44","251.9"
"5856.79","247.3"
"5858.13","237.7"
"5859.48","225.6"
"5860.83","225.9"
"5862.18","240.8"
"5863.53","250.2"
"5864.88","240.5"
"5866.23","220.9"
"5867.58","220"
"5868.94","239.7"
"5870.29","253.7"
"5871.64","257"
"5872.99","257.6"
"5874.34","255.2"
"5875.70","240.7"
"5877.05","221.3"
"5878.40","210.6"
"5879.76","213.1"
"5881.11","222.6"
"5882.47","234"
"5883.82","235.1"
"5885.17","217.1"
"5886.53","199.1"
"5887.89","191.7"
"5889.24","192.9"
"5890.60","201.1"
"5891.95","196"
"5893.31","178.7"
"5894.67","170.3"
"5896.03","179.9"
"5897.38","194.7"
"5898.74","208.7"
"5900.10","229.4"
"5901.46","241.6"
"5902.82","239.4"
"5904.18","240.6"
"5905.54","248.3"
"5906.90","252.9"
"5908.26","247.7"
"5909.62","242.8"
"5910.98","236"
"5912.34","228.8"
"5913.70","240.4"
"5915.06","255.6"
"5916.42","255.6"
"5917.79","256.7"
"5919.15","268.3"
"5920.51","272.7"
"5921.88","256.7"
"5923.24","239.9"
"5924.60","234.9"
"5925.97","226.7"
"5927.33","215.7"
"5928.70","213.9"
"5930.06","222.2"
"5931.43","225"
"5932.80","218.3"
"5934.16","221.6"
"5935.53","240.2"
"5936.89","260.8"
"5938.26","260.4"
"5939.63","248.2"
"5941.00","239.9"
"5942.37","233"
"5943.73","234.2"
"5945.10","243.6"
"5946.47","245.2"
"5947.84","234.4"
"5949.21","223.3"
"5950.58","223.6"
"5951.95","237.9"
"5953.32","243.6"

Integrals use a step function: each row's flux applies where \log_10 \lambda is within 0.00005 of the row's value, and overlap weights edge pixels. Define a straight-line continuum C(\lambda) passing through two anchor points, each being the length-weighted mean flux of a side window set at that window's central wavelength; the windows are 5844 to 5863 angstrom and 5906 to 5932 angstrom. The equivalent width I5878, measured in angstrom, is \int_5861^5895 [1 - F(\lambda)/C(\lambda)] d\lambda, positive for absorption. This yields 2.3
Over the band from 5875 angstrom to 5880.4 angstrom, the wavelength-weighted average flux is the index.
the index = 221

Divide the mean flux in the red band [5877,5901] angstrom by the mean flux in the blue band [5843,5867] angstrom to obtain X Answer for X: 0.9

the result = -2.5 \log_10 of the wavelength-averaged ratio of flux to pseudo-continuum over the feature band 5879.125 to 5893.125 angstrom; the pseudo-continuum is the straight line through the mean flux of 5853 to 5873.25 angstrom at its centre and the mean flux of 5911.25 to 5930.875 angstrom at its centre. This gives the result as 0.16 mag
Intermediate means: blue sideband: 241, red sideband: 242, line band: 209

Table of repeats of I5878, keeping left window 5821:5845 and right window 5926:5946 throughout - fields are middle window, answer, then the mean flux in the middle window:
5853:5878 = -0.3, 241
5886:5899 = 2.5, 191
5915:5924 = -0.9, 258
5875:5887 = 0.8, 222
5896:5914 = 0.3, 233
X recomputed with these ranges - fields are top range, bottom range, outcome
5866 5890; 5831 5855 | 0.95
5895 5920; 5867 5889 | 1.03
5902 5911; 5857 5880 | 1.03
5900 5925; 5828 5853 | 1.05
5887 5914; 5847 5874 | 0.90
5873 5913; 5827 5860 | 0.93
